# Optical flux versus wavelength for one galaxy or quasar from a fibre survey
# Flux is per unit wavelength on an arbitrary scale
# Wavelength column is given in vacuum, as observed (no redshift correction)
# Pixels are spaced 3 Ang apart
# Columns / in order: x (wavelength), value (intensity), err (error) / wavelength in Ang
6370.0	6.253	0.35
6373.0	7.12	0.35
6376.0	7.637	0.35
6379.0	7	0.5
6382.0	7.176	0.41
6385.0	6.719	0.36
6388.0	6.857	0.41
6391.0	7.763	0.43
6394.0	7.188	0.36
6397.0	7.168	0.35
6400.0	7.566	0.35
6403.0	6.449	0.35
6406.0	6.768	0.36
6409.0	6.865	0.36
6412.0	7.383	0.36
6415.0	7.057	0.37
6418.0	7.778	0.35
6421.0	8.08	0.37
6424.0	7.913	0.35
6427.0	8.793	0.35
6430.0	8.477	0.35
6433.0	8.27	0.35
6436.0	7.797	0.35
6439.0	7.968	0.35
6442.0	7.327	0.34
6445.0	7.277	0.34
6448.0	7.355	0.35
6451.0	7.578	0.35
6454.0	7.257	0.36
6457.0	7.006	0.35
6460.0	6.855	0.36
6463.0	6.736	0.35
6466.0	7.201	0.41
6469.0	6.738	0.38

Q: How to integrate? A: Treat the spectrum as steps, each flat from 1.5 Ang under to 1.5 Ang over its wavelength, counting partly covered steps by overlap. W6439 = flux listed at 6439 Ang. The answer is 7.968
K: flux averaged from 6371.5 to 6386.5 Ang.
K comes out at 7.13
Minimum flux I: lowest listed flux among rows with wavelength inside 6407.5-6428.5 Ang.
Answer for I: 6.865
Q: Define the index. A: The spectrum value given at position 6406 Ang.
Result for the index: 6.768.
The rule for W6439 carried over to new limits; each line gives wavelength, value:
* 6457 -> 7.006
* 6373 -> 7.12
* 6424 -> 7.913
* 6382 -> 7.176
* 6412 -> 7.383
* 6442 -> 7.327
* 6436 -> 7.797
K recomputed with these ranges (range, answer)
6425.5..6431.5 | 8.63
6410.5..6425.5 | 7.64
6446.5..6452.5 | 7.47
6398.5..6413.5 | 7.01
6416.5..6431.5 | 8.21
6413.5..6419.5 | 7.42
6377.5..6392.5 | 7.1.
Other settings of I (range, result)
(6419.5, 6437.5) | 7.797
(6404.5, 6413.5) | 6.768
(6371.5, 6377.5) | 7.12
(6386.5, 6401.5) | 6.857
